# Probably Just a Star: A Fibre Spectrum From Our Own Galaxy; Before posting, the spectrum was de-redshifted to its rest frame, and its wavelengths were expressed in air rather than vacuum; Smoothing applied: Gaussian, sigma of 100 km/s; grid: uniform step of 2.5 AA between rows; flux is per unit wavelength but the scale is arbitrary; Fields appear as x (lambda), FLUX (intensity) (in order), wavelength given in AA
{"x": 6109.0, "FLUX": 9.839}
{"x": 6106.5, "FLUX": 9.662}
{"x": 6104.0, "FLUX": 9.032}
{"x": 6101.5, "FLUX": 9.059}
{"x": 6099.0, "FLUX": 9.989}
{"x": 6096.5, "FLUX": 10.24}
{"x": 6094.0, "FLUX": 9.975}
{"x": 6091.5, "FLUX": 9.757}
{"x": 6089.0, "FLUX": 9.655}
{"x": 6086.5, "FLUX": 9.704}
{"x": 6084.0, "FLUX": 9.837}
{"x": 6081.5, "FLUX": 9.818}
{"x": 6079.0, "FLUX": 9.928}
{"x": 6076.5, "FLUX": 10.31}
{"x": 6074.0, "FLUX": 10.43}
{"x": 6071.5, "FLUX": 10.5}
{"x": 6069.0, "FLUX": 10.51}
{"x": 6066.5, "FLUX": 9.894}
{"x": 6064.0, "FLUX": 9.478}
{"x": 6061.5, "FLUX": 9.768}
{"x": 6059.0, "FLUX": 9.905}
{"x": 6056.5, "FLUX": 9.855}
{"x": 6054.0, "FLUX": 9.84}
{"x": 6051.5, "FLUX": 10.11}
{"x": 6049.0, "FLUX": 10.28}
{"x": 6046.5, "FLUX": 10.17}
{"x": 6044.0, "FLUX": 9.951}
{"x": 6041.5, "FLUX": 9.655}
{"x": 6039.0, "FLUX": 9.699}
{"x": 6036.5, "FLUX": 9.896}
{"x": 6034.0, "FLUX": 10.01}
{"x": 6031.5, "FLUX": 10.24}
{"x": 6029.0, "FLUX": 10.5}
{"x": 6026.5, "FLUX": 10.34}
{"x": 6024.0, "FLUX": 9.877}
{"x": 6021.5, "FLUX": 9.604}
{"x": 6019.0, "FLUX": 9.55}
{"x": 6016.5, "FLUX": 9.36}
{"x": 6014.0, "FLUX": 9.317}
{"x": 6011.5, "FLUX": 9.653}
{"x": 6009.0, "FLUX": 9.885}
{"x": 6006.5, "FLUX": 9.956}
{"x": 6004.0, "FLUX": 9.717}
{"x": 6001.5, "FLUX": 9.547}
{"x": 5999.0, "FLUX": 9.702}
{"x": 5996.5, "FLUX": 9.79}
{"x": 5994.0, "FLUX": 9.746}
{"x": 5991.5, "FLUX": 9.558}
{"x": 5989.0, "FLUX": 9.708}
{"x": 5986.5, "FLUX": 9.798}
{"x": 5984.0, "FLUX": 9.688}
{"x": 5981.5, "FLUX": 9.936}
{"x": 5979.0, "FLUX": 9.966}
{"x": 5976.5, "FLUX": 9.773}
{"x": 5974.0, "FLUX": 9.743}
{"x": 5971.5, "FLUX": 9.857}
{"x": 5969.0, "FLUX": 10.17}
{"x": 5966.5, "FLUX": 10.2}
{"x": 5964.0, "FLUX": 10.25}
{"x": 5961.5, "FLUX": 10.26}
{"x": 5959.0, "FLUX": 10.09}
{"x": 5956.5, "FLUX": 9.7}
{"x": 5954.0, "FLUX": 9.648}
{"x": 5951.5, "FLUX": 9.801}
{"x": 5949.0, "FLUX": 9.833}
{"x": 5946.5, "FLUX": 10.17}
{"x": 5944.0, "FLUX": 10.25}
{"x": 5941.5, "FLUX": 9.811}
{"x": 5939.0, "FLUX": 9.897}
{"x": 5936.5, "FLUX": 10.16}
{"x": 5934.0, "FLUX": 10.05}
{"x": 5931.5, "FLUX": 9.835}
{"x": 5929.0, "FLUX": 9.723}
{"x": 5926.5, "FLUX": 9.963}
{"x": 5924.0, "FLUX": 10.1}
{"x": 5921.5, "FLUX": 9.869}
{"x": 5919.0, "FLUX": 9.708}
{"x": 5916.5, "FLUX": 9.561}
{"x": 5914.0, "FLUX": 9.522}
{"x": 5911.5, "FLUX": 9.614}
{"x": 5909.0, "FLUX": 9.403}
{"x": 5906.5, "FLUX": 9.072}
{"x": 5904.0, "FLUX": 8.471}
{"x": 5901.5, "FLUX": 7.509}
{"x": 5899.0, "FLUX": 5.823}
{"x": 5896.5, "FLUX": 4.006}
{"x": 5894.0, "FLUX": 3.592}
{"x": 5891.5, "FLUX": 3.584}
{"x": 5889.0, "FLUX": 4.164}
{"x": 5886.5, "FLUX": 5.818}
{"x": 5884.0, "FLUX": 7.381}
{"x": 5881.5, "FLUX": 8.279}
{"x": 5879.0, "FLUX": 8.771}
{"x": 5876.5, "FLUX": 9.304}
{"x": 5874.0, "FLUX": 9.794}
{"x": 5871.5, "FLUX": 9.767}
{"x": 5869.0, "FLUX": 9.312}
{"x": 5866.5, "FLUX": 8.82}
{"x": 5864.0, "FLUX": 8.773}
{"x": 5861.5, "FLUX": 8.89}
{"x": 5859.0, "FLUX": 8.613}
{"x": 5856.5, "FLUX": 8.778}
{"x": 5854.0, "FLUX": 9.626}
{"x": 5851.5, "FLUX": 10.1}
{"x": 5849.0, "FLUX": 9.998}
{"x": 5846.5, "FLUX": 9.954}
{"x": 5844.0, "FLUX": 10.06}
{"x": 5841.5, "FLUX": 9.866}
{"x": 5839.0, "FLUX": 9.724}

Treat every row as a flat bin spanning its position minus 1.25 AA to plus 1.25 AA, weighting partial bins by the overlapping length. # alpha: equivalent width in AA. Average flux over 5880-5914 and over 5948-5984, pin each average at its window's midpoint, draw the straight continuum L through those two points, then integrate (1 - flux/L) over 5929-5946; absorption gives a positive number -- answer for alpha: -2.7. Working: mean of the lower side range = 6.79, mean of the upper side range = 9.94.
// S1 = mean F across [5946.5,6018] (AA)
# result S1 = 9.81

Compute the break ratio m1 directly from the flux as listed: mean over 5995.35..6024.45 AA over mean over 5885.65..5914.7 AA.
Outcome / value 1.4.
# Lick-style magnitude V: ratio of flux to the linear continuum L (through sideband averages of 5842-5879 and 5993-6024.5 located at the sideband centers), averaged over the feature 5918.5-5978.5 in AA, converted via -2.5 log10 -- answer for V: -0.04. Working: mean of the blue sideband 9.4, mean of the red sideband 9.66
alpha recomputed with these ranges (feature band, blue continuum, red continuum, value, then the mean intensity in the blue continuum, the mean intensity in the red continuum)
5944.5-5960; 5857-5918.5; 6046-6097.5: -2.3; 7.86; 9.99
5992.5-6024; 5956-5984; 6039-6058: 1.0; 9.99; 9.96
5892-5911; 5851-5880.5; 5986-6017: 5.1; 9.18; 9.68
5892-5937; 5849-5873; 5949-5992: 4.8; 9.24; 9.9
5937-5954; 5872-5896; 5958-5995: -2.1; 6.75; 9.92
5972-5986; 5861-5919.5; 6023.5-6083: -1.2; 7.84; 10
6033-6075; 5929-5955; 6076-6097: -0.4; 9.94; 9.89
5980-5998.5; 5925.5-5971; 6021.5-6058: 0.5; 9.99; 10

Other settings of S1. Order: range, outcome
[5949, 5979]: 9.95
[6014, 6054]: 9.93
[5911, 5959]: 9.86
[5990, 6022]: 9.65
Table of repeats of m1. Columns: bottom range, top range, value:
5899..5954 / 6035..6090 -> 1.04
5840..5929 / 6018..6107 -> 1.17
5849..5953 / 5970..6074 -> 1.14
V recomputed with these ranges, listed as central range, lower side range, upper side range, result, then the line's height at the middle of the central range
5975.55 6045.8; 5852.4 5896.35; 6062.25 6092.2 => -0.06 mag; 9.26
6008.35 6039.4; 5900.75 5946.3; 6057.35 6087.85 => 0.00 mag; 9.88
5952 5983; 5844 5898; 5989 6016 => -0.08 mag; 9.23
